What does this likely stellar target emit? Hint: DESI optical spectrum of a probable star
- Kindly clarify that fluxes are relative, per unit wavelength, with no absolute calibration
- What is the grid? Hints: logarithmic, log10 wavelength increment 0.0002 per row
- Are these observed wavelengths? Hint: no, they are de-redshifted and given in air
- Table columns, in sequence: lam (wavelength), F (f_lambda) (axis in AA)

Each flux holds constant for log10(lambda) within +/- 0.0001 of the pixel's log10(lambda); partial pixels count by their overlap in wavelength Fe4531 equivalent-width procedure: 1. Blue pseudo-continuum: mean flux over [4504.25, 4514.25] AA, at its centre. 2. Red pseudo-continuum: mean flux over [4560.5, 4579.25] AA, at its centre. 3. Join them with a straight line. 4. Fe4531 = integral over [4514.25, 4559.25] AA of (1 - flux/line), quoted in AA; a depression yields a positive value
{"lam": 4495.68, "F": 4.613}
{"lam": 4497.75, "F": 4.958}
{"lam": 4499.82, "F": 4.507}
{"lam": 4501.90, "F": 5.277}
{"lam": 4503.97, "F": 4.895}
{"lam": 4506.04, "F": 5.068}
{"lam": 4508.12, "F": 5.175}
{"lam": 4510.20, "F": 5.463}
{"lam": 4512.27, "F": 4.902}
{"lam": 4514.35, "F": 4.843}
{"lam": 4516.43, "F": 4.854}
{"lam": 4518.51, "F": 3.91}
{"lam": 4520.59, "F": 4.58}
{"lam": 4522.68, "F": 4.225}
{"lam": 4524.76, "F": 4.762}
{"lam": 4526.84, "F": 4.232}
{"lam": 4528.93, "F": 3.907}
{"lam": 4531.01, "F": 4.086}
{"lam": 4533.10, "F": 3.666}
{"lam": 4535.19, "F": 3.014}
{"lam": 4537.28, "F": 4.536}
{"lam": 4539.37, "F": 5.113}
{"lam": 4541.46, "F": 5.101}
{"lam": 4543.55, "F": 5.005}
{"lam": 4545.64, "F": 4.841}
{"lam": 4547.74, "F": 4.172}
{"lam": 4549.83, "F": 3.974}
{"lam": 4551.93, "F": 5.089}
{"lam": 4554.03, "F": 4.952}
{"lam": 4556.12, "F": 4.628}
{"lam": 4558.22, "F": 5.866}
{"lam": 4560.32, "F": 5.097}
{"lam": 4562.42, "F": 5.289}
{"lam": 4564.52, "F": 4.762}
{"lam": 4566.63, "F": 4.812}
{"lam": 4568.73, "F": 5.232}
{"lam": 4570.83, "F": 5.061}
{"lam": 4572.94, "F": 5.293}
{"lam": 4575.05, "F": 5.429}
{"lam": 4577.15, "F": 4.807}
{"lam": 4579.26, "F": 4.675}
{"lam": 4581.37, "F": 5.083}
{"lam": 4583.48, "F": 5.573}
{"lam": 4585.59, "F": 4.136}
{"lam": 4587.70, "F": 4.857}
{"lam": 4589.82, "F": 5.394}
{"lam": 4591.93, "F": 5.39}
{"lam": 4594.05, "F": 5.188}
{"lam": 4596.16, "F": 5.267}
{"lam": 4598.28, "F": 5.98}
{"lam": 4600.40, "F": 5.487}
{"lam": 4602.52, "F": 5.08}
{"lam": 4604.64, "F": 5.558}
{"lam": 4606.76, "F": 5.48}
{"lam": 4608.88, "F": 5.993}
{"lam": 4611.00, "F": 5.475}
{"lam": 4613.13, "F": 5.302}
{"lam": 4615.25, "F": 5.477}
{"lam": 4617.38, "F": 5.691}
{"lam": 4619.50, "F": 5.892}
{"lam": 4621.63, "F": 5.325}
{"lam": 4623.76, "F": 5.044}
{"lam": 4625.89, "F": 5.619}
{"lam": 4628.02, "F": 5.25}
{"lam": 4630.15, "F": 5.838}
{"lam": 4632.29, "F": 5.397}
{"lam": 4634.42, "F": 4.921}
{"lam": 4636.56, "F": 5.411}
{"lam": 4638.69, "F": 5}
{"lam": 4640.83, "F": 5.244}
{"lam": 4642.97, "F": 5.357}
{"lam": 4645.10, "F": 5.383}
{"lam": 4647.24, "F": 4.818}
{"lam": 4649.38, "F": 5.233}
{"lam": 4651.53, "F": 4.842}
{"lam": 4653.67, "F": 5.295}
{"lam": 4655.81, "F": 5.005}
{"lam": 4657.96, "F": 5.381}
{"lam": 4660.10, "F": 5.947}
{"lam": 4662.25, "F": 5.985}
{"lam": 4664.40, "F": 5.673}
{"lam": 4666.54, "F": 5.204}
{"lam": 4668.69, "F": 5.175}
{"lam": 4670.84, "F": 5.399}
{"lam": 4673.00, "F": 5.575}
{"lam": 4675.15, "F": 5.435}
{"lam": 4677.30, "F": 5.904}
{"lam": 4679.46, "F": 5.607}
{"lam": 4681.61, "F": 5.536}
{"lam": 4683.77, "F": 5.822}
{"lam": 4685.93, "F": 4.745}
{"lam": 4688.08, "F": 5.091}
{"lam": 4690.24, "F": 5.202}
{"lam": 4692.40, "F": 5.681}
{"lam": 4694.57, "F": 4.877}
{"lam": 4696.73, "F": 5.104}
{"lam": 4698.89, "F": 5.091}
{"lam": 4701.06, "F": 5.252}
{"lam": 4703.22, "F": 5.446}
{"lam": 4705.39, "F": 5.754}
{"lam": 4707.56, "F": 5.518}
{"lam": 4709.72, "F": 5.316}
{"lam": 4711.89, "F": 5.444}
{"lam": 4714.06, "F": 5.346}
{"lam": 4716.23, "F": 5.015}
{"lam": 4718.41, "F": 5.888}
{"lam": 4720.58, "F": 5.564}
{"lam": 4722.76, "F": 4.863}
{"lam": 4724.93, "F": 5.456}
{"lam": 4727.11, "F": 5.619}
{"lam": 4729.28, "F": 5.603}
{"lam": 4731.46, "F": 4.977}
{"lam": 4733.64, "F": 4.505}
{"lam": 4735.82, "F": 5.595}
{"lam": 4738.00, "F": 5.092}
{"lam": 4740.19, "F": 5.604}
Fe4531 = 5.1 AA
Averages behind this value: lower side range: 5.1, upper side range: 5.06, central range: 4.51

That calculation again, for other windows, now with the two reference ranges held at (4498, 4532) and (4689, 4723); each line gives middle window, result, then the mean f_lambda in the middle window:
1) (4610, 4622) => -1.2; 5.54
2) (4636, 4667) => -1.0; 5.32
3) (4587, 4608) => -1.8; 5.38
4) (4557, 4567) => -0.7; 5.18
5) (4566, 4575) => -0.5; 5.15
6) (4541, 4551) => 0.4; 4.6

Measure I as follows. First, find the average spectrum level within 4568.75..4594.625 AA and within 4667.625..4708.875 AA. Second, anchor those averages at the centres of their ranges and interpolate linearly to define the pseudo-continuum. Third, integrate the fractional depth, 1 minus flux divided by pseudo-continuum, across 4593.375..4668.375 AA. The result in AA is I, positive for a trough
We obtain -2.7 AA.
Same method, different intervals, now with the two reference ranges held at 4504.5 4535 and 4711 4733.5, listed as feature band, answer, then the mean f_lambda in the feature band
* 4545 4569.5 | -1.2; 4.89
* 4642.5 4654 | -0.2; 5.14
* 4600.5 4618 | -2.2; 5.5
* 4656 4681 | -2.1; 5.55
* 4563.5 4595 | -1.9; 5.05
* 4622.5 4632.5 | -1.0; 5.43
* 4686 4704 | 0.1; 5.19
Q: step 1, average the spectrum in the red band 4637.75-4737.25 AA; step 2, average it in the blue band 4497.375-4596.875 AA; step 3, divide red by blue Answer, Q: 1.11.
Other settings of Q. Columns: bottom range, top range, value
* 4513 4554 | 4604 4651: 1.22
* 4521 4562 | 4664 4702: 1.17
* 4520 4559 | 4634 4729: 1.19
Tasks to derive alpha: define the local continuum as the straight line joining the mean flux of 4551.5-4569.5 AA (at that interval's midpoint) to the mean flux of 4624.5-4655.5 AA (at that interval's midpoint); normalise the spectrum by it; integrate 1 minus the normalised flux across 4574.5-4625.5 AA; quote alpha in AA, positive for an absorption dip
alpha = -1.5 AA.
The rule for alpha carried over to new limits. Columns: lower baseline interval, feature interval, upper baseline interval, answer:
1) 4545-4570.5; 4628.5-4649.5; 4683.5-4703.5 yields -0.8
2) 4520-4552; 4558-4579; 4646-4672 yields -2.3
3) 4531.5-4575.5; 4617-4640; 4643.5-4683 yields -0.8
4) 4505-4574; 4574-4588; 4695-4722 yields -0.2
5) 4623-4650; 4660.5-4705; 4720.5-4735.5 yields -1.3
